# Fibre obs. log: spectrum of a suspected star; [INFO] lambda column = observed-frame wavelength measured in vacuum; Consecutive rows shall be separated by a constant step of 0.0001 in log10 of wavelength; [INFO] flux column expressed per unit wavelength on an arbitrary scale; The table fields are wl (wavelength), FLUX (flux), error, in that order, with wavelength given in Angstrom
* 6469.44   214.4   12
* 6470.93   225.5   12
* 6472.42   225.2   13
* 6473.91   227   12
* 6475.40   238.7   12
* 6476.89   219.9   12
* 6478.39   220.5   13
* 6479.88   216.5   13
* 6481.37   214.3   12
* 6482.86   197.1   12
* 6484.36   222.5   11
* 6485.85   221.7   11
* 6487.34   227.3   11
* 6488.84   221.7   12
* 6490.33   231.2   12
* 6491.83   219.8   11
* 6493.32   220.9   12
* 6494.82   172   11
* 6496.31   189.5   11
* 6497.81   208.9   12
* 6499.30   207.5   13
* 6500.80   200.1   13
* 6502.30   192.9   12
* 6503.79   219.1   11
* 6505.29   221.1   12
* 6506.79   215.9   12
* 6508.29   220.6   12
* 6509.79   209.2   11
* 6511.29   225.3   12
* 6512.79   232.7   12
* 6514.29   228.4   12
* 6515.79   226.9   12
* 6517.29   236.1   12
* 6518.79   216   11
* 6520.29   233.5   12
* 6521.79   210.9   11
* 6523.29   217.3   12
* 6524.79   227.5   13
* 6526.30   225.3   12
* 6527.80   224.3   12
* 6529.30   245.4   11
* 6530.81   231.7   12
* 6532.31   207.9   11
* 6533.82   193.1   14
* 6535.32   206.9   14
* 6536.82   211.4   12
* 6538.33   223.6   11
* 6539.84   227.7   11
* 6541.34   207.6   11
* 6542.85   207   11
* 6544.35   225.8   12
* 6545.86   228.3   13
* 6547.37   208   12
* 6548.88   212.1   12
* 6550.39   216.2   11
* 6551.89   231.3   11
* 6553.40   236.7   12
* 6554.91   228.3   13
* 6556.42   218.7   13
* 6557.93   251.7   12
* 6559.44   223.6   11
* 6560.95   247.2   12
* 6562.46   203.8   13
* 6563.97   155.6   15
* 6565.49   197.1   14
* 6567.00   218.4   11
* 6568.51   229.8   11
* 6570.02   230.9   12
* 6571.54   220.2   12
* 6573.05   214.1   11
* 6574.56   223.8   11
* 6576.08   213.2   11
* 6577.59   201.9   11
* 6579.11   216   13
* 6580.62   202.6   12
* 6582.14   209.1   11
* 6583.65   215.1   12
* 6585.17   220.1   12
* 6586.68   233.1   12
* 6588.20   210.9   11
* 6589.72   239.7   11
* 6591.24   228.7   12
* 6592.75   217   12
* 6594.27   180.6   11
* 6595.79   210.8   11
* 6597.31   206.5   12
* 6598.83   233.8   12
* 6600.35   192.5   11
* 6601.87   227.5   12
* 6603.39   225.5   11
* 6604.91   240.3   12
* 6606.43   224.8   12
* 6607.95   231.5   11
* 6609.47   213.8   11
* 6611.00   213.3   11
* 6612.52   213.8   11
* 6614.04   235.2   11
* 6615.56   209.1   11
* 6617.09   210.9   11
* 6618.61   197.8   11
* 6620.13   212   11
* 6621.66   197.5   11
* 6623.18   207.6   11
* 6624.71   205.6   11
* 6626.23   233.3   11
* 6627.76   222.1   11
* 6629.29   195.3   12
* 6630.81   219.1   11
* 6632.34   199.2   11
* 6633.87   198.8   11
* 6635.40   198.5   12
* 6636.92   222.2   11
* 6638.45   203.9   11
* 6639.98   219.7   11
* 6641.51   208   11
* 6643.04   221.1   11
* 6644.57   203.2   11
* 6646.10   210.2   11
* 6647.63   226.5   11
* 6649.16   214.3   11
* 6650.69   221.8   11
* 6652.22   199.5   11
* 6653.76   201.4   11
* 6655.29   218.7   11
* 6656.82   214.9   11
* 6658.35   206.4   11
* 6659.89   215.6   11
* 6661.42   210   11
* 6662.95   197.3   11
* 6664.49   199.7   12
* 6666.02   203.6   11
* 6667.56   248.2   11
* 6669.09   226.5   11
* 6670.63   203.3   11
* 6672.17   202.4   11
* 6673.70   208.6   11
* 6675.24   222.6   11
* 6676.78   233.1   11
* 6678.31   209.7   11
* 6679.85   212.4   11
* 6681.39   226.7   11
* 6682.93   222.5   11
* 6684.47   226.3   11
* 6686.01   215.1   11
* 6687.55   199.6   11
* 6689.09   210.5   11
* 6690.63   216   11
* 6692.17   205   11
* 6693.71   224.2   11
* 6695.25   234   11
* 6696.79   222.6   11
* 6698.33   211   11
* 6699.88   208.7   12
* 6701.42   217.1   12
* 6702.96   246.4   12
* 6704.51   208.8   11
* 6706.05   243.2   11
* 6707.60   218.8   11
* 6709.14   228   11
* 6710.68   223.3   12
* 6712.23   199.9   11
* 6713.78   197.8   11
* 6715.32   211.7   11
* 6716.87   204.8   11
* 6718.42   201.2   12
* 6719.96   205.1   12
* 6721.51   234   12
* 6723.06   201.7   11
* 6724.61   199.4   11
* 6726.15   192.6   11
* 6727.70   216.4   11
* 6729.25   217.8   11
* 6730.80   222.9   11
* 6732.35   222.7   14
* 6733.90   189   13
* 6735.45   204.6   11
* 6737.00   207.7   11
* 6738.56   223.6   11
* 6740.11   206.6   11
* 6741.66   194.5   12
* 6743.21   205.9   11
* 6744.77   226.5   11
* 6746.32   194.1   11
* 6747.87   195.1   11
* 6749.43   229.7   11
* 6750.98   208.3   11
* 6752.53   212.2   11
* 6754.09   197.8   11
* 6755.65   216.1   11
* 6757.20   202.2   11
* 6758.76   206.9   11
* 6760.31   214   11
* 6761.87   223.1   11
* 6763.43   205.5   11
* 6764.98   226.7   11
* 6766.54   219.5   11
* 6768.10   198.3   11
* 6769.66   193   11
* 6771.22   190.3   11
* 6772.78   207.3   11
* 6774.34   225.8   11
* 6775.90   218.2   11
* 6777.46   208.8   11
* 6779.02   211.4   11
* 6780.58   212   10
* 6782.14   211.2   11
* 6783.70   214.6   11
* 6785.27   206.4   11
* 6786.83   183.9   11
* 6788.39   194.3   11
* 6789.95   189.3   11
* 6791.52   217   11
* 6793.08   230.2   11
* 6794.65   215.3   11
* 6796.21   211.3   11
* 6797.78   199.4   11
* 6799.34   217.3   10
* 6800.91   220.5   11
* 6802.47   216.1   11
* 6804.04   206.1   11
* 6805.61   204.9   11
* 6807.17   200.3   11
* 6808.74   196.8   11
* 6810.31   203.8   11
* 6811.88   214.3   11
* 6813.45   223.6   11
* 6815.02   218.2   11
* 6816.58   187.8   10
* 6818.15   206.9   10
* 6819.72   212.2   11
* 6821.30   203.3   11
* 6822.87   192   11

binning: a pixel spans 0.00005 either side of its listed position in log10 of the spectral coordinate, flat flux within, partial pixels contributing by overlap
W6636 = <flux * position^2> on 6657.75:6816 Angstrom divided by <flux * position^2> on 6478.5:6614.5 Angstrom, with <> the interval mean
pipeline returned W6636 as 1.03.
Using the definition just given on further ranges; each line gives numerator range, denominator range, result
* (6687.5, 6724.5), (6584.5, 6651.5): 1.03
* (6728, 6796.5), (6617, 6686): 1.02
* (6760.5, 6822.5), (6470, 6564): 1.04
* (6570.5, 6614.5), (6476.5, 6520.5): 1.04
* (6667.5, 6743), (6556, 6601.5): 1.03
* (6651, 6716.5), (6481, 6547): 1.04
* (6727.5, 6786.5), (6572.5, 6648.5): 1.02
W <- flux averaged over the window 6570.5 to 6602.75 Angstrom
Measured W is 215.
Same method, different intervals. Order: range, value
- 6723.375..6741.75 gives 209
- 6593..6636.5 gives 213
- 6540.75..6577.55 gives 218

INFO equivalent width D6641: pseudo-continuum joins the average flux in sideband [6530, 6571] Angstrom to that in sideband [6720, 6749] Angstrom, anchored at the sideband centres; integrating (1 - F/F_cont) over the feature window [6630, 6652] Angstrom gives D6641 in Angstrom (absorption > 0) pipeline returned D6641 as 0.2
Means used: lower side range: 218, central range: 212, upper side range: 209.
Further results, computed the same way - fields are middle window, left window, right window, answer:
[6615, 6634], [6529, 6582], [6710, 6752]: 0.47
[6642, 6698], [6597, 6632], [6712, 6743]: -0.75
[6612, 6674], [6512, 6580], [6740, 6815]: 1.15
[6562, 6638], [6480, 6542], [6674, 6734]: 0.97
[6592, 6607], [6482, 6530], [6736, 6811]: -0.09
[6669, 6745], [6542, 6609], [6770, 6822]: -0.60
